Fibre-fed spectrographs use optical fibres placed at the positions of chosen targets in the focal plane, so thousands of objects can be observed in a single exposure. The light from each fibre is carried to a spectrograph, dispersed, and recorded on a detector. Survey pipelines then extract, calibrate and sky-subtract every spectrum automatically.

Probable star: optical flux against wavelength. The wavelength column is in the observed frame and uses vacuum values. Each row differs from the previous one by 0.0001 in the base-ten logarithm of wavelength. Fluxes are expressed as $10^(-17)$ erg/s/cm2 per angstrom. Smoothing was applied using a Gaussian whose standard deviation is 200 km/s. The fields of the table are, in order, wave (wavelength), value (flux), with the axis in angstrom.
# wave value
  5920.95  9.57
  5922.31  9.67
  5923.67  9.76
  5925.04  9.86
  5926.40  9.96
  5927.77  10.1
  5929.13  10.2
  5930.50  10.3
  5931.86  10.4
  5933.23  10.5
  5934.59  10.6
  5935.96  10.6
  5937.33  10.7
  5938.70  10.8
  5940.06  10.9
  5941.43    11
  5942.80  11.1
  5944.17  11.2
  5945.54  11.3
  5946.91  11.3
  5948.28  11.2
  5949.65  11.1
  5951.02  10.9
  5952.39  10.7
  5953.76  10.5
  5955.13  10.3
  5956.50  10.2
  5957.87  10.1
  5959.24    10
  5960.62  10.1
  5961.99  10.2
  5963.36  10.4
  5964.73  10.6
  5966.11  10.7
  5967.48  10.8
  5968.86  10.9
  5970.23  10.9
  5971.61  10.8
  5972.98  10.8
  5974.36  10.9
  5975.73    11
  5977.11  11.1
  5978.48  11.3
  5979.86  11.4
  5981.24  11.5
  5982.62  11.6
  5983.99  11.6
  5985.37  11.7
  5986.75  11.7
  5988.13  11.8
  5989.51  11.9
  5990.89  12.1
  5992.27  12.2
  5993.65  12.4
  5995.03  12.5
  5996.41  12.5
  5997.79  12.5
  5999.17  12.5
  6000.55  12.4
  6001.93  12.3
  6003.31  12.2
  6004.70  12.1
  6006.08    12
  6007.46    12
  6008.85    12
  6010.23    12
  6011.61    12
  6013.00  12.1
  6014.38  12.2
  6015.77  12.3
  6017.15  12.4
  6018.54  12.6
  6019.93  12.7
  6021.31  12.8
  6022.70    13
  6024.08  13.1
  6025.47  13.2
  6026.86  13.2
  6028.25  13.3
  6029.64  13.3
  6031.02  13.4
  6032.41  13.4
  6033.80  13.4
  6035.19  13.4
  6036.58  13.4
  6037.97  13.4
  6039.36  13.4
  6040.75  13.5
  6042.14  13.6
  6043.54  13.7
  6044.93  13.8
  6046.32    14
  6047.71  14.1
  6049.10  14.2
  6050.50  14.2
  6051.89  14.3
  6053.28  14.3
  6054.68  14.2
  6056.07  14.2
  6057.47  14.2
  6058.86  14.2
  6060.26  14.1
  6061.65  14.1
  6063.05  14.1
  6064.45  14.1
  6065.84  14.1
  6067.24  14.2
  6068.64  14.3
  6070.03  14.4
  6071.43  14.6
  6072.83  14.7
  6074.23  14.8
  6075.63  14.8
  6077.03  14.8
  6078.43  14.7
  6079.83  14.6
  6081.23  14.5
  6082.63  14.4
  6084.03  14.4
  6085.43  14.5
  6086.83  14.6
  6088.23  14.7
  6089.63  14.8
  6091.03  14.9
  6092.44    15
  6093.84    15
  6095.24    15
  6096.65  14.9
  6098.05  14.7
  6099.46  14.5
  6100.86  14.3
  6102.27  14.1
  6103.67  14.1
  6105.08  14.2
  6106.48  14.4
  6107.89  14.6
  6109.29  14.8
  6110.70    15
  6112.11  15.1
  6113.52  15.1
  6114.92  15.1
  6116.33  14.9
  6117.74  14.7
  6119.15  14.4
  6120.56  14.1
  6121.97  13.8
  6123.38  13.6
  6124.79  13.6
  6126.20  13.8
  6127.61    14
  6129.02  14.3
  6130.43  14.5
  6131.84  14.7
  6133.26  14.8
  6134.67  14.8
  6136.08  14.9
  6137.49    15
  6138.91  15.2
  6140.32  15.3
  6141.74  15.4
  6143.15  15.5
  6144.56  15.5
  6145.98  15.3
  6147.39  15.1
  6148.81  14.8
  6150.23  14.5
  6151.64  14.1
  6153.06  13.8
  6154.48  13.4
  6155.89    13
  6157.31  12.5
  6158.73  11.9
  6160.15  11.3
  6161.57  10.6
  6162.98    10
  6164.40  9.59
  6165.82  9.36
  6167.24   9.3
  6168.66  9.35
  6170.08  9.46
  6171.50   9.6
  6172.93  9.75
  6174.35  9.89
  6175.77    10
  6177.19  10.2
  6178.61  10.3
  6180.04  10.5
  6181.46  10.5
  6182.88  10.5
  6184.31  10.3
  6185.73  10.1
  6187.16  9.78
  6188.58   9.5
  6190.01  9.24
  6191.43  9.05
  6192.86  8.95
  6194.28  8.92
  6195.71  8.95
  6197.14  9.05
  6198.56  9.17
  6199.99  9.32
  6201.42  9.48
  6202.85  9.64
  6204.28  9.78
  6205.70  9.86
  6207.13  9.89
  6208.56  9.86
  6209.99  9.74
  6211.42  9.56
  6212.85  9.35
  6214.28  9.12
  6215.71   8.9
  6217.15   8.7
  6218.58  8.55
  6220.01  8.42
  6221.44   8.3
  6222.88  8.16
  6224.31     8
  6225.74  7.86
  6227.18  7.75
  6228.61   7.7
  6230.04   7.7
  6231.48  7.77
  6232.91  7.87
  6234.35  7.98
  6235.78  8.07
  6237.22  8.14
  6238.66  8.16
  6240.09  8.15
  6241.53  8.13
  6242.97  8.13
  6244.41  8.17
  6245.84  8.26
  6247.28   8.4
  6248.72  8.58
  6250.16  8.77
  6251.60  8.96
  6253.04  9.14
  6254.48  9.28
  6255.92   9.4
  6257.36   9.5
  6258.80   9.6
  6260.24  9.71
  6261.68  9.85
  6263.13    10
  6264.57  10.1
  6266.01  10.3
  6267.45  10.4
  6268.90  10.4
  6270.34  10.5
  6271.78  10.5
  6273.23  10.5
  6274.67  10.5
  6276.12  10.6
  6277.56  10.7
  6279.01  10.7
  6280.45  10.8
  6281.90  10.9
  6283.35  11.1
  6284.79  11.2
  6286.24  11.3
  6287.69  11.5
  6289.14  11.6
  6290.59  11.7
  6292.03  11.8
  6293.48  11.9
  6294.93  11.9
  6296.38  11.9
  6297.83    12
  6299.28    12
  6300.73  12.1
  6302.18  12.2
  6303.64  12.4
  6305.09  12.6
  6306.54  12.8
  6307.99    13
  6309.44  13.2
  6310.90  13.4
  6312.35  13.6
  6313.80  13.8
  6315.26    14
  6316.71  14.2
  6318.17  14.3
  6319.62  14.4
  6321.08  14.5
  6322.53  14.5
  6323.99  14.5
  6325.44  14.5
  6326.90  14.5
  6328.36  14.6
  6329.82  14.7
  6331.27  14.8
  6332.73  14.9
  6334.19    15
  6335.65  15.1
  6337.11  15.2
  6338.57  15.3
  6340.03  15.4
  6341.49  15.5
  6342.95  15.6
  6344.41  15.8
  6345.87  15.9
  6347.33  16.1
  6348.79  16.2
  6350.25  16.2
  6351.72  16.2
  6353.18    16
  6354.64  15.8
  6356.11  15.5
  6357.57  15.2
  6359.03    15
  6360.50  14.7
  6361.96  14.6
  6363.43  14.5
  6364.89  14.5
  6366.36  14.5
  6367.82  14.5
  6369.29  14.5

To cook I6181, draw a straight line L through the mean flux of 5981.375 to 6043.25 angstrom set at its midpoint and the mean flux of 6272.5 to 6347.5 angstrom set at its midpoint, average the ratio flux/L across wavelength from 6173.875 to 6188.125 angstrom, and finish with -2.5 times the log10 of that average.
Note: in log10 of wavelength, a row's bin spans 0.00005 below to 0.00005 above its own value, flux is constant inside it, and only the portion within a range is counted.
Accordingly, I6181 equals 0.26 mag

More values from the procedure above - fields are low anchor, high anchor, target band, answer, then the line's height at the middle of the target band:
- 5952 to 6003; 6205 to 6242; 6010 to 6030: -0.17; 10.8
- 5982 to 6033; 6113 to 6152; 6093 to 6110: -0.03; 14.1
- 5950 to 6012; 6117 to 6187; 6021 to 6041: -0.13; 11.7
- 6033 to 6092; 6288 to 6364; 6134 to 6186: 0.17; 14.2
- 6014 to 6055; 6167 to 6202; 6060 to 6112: -0.20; 12.1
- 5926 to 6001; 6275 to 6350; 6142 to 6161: -0.13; 12.3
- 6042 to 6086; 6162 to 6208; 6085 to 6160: -0.20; 12.1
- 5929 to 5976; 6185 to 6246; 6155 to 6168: -0.18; 9.17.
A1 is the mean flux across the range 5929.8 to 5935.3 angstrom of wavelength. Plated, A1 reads 10.5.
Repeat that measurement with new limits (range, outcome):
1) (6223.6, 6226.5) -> 7.92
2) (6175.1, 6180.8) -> 10.3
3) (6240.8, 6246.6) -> 8.17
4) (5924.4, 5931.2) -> 10.1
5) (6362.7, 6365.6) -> 14.5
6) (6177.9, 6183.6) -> 10.4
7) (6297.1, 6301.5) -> 12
